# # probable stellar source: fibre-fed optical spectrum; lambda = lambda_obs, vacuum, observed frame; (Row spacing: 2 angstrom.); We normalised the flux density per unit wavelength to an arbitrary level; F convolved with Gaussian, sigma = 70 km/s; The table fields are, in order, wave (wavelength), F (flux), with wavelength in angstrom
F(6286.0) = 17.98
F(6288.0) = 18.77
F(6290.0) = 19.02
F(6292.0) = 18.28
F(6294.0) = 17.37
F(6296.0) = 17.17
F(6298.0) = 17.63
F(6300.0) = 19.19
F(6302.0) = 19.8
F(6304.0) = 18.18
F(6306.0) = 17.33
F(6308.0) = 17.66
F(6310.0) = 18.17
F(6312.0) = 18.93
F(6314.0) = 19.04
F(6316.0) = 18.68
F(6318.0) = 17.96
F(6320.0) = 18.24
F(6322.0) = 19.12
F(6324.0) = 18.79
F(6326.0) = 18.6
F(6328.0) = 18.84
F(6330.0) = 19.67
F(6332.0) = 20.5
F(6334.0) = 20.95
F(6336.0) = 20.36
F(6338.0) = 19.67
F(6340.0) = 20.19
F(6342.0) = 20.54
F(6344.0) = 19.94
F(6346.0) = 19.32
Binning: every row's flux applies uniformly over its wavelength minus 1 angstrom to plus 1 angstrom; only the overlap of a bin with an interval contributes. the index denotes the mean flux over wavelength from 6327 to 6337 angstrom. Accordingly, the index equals 20.1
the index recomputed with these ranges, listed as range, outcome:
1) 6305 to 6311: 17.7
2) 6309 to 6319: 18.6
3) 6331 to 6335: 20.7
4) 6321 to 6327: 18.8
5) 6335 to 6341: 20.1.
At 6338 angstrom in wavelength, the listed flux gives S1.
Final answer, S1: 19.67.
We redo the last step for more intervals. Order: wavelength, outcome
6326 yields 18.6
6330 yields 19.67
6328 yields 18.84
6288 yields 18.77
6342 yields 20.54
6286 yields 17.98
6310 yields 18.17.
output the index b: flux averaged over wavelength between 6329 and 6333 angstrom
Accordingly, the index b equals 20.1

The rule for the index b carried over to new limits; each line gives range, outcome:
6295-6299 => 17.4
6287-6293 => 18.7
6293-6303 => 18.2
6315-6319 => 18.3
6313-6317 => 18.9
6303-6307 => 17.8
